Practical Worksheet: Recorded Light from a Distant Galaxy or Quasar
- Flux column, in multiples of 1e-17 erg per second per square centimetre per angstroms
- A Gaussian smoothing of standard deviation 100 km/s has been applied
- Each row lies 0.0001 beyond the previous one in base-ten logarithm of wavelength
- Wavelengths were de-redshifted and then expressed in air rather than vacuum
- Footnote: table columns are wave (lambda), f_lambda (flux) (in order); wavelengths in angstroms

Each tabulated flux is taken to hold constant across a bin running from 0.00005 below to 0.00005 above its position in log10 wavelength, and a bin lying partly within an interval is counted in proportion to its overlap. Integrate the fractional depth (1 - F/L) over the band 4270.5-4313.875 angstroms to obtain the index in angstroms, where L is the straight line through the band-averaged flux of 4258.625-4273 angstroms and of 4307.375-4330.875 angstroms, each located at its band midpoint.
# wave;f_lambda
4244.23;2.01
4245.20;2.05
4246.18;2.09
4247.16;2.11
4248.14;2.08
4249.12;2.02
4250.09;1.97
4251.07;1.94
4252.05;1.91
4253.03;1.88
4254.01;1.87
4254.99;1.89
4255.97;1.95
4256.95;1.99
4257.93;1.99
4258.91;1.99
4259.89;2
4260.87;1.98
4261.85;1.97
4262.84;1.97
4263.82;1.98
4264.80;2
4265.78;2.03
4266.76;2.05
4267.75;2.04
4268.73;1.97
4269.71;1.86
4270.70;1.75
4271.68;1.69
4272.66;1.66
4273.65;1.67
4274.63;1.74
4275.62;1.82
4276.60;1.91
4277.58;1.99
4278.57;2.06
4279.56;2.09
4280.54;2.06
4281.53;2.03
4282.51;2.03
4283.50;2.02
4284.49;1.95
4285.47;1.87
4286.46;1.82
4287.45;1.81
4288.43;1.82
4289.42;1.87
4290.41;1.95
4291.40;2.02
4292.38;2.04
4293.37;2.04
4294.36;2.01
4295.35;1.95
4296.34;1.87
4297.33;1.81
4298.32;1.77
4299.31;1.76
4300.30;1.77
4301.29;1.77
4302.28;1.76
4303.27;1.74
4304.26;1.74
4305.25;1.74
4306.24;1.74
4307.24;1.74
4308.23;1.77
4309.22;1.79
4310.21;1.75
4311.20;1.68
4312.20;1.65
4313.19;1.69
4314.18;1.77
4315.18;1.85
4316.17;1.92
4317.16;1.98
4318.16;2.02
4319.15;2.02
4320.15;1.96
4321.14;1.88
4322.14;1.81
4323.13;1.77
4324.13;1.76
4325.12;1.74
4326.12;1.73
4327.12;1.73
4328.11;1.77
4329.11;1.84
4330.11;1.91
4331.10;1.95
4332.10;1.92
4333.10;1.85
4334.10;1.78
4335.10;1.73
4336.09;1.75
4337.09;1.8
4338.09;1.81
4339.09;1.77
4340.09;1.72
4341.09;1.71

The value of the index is 0.7 angstroms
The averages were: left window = 1.93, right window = 1.82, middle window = 1.85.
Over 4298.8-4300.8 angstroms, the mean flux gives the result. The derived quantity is 1.77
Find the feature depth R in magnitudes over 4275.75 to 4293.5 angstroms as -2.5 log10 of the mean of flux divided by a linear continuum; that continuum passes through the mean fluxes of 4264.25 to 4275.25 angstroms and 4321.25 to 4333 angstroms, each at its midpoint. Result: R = -0.065 mag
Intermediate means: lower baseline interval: 1.86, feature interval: 1.96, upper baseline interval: 1.81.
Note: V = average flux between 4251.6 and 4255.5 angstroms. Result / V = 1.89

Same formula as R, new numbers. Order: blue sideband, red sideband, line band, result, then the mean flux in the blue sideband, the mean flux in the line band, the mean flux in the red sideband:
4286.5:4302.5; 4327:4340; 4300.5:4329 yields 0.03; 1.88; 1.8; 1.82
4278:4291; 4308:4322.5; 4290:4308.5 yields 0.03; 1.95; 1.84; 1.84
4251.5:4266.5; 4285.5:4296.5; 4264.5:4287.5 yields 0.02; 1.96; 1.91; 1.93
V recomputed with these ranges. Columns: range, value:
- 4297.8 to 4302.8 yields 1.77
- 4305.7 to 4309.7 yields 1.76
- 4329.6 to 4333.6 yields 1.91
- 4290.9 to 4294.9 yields 2.03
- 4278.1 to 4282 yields 2.06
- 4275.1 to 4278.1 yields 1.91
